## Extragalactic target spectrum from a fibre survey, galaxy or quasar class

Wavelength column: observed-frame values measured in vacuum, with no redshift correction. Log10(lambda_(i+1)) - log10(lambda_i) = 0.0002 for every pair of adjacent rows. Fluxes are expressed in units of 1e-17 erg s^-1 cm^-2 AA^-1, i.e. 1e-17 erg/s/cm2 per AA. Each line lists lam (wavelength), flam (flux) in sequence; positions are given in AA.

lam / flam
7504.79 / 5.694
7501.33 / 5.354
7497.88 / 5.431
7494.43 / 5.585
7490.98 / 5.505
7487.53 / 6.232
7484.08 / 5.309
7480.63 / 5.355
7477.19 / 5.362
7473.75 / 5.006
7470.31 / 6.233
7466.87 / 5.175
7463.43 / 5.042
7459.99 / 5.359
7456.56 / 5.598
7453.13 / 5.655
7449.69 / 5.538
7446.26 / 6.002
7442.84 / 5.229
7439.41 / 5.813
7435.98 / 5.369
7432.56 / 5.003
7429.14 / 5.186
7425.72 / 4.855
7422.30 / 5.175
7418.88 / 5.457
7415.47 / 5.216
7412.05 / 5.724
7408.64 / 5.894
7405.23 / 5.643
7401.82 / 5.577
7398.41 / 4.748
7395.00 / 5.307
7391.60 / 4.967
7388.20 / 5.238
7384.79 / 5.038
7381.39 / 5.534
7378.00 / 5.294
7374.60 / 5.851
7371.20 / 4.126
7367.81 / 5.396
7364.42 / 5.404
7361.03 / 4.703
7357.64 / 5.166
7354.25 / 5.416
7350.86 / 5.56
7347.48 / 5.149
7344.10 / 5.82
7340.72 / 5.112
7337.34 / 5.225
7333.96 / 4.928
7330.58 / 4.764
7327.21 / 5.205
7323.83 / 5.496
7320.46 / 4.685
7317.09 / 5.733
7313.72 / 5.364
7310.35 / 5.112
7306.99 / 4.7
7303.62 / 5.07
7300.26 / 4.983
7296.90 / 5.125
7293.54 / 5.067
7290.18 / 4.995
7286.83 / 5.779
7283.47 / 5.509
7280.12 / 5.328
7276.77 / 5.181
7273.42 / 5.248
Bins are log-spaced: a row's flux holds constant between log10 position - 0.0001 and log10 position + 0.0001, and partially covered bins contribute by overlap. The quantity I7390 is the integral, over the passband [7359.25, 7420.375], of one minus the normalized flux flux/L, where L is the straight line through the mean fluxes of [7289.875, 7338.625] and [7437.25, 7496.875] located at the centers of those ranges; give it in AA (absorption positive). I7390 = 0.3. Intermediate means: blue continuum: 5.1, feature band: 5.28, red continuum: 5.53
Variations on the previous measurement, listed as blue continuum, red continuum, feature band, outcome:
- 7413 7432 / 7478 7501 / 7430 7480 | -0.81 AA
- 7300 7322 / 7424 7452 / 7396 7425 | -0.47 AA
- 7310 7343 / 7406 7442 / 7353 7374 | 0.72 AA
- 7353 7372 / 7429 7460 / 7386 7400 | 0.43 AA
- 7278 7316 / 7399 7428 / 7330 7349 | 0.30 AA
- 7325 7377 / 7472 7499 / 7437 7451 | -0.64 AA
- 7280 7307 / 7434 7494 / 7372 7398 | 0.57 AA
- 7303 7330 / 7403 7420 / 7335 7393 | 1.51 AA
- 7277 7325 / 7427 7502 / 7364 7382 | 0.27 AA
